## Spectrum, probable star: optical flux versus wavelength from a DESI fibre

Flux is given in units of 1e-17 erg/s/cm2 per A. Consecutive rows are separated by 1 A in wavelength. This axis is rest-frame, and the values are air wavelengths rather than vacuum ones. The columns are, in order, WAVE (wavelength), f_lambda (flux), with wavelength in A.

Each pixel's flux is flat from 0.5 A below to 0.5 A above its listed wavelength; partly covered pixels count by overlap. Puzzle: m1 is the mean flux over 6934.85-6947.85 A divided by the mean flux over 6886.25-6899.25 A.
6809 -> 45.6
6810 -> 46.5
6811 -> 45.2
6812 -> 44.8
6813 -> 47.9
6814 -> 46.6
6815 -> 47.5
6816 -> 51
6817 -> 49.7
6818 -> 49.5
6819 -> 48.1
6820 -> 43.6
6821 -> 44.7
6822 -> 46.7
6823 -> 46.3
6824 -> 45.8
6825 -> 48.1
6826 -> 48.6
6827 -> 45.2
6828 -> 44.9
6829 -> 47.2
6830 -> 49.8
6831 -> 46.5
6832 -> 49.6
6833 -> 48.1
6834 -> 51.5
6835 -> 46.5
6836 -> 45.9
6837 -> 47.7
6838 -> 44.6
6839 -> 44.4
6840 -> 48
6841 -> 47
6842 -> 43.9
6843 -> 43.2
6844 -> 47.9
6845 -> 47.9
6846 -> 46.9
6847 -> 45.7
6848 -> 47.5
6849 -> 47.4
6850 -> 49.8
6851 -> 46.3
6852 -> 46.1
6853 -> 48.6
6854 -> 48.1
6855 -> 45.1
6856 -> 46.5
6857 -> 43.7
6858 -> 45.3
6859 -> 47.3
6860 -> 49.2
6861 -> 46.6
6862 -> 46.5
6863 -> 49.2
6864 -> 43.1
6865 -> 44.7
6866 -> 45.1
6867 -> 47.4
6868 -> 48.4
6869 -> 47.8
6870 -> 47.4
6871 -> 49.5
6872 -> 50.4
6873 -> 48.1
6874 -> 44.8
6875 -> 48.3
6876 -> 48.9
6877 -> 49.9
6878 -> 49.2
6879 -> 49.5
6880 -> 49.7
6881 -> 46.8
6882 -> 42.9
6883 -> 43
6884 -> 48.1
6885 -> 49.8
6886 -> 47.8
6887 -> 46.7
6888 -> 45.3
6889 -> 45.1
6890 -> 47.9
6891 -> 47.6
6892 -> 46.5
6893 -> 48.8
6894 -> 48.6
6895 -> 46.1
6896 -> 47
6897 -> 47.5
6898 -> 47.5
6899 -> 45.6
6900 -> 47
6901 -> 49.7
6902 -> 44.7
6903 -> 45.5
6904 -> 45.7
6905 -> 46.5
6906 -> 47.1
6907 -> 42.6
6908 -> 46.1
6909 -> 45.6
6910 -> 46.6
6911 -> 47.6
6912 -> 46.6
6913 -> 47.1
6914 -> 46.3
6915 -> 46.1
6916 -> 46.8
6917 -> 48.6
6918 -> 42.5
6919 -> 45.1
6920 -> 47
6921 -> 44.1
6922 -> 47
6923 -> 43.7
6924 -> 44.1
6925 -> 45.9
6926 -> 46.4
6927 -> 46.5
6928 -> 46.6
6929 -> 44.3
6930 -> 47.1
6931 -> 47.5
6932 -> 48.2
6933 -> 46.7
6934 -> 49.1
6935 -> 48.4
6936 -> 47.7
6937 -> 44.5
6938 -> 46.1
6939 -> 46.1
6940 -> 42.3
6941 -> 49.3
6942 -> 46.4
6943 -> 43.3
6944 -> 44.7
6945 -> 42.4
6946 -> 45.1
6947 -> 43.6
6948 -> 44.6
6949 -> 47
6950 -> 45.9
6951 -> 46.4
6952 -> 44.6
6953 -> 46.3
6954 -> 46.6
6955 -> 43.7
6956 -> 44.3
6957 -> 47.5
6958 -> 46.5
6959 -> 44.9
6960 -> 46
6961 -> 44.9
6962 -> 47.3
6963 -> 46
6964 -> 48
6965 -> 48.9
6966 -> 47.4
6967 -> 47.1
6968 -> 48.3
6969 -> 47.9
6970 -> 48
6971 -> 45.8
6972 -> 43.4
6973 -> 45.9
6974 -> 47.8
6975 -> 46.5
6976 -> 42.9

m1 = 1.0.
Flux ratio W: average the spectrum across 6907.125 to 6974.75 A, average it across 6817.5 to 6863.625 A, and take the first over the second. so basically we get 0.98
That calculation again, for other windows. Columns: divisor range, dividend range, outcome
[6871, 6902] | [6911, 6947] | 0.97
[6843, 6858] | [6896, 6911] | 0.99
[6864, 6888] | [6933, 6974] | 0.97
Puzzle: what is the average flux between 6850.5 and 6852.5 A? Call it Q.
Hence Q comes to 46.2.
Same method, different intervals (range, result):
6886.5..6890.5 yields 46.2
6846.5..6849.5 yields 46.9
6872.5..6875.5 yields 47.1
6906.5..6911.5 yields 45.7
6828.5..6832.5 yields 48.3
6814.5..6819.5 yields 49.2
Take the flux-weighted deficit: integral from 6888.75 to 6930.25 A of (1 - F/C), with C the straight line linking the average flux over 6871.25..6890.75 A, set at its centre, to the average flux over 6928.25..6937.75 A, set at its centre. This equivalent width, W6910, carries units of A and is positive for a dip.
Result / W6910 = 0.8 A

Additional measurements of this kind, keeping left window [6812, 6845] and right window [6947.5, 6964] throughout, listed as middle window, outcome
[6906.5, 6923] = 0.1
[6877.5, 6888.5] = -0.1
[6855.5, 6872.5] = -0.1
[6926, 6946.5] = 0.0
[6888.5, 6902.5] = -0.2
